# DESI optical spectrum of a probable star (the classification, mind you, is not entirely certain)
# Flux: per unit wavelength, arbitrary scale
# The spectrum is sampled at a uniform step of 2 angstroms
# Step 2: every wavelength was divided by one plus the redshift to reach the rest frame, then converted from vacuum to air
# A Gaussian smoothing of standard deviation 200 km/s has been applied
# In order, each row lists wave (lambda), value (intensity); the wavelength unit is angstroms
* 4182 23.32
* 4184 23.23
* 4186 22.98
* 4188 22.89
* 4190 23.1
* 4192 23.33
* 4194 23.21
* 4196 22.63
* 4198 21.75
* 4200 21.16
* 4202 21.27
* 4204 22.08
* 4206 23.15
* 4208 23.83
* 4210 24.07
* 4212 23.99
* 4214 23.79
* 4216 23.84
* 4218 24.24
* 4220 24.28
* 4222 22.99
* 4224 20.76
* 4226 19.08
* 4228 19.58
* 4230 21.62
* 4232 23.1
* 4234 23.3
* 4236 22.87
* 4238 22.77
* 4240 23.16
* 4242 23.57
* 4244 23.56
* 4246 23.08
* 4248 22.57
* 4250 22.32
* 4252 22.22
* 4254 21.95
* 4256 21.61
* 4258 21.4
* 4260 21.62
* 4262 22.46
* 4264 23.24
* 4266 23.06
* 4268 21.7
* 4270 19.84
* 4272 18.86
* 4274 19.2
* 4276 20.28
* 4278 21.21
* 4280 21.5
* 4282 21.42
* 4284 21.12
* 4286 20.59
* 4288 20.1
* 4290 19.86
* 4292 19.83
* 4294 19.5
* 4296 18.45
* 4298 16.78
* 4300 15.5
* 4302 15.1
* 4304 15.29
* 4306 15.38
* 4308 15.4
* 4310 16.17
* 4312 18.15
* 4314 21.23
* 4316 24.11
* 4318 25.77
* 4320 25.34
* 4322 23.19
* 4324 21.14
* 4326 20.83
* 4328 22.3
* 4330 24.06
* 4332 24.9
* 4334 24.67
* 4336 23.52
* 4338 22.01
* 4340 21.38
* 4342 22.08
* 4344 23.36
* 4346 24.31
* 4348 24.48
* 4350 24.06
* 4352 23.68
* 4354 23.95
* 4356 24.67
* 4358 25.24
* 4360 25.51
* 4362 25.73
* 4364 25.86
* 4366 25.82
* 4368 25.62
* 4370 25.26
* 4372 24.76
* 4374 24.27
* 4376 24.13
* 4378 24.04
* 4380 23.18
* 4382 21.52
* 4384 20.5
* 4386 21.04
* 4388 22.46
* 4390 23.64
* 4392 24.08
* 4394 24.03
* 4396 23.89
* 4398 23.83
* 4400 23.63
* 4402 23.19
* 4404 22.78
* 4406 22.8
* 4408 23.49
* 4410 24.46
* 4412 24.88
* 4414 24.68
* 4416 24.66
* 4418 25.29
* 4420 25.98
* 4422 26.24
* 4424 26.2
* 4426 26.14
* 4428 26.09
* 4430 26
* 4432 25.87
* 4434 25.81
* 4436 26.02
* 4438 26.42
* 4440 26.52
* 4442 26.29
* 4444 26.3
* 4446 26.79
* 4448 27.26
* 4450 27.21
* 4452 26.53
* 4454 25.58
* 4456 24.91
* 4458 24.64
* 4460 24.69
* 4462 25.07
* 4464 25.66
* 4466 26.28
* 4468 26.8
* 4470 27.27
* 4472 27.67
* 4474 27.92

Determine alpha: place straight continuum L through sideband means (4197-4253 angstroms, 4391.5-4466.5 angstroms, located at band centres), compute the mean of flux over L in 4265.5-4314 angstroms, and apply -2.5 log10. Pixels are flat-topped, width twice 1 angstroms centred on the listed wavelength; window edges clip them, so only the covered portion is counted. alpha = 0.23 mag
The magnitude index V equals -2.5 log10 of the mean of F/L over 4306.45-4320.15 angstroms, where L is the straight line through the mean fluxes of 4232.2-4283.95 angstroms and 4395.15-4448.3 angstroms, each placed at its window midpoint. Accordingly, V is 0.13 mag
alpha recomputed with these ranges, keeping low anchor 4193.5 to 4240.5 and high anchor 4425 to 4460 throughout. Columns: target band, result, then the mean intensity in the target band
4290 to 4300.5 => 0.29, 18.3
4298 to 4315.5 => 0.39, 16.8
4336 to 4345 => 0.10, 22.4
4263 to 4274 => 0.11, 21.1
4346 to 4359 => 0.02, 24.3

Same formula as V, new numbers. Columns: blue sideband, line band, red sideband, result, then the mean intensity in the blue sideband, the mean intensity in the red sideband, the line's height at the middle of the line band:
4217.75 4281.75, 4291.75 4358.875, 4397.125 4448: 0.10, 21.9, 25.3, 23.4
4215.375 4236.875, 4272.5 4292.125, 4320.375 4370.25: 0.13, 22.3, 23.9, 23.1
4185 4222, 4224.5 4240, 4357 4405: 0.07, 23.1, 23.9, 23.2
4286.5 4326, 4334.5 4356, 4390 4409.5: -0.11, 19.3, 23.6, 21.1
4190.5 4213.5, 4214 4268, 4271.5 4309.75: -0.08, 22.8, 18.7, 21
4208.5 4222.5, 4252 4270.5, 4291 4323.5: -0.02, 23.9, 19.1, 21.5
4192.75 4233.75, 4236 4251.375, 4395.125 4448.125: 0.00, 22.5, 25.2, 22.9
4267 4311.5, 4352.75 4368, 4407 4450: -0.13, 18.8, 25.8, 22.4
